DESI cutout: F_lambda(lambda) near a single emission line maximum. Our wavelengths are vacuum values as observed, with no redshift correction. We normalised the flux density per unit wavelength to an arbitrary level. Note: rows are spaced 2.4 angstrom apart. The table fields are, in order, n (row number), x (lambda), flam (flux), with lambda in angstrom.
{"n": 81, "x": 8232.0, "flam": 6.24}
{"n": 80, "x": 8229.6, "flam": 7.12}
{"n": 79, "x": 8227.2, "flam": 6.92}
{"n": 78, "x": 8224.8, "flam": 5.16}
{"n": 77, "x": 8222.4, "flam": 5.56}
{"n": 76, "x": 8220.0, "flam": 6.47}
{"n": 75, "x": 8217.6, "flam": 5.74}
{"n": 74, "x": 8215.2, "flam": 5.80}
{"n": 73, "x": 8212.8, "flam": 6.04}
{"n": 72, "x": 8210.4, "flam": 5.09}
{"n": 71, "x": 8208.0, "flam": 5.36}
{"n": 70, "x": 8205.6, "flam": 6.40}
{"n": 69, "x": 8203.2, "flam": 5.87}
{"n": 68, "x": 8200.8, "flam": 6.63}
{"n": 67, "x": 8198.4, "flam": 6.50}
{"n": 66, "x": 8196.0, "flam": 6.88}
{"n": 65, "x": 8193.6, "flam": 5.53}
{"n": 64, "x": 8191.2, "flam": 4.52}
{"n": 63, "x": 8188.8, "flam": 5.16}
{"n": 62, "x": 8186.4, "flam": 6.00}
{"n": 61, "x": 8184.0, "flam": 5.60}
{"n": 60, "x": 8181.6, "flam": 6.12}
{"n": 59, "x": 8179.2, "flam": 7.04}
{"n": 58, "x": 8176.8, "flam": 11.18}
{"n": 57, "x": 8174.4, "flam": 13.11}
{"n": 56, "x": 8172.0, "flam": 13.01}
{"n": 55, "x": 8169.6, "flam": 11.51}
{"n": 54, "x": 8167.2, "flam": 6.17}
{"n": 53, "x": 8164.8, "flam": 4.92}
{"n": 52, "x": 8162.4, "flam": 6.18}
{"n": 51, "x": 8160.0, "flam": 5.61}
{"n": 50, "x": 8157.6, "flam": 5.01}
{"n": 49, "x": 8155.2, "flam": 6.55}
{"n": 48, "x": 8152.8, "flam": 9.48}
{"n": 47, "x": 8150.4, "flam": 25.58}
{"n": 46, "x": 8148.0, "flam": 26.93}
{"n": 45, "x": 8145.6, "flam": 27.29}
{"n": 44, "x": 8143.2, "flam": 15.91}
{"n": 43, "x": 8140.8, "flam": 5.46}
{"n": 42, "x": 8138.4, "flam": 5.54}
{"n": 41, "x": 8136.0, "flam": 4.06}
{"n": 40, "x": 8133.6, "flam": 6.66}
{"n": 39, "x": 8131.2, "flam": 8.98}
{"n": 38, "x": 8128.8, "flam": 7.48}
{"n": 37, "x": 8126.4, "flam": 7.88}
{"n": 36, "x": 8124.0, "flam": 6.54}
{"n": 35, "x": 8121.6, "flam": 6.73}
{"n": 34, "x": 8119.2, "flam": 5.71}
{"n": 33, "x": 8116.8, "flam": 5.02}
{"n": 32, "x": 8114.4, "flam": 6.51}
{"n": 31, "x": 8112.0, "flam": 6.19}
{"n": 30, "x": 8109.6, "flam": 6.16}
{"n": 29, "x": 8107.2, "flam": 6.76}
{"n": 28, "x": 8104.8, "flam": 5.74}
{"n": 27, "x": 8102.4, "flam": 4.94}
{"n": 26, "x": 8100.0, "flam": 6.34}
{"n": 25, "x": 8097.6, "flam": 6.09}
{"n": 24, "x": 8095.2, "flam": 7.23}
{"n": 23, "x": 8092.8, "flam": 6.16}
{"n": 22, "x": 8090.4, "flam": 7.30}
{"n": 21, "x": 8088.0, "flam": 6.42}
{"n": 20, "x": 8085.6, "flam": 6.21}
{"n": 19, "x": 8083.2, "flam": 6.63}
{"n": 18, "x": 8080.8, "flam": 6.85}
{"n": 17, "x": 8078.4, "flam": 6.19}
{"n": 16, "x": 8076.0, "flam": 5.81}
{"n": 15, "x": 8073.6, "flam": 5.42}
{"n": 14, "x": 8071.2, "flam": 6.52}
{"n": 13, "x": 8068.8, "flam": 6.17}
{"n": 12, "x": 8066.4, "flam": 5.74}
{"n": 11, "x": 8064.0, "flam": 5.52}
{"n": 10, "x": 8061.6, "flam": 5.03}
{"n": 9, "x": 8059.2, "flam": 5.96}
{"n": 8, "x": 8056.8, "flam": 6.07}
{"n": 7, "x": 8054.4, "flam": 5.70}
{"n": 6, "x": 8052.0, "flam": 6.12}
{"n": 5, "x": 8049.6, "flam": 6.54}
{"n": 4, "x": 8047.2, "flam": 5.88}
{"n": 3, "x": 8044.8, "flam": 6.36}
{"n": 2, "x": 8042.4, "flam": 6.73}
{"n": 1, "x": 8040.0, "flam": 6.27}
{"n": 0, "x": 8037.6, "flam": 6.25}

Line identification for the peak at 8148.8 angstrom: H-alpha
